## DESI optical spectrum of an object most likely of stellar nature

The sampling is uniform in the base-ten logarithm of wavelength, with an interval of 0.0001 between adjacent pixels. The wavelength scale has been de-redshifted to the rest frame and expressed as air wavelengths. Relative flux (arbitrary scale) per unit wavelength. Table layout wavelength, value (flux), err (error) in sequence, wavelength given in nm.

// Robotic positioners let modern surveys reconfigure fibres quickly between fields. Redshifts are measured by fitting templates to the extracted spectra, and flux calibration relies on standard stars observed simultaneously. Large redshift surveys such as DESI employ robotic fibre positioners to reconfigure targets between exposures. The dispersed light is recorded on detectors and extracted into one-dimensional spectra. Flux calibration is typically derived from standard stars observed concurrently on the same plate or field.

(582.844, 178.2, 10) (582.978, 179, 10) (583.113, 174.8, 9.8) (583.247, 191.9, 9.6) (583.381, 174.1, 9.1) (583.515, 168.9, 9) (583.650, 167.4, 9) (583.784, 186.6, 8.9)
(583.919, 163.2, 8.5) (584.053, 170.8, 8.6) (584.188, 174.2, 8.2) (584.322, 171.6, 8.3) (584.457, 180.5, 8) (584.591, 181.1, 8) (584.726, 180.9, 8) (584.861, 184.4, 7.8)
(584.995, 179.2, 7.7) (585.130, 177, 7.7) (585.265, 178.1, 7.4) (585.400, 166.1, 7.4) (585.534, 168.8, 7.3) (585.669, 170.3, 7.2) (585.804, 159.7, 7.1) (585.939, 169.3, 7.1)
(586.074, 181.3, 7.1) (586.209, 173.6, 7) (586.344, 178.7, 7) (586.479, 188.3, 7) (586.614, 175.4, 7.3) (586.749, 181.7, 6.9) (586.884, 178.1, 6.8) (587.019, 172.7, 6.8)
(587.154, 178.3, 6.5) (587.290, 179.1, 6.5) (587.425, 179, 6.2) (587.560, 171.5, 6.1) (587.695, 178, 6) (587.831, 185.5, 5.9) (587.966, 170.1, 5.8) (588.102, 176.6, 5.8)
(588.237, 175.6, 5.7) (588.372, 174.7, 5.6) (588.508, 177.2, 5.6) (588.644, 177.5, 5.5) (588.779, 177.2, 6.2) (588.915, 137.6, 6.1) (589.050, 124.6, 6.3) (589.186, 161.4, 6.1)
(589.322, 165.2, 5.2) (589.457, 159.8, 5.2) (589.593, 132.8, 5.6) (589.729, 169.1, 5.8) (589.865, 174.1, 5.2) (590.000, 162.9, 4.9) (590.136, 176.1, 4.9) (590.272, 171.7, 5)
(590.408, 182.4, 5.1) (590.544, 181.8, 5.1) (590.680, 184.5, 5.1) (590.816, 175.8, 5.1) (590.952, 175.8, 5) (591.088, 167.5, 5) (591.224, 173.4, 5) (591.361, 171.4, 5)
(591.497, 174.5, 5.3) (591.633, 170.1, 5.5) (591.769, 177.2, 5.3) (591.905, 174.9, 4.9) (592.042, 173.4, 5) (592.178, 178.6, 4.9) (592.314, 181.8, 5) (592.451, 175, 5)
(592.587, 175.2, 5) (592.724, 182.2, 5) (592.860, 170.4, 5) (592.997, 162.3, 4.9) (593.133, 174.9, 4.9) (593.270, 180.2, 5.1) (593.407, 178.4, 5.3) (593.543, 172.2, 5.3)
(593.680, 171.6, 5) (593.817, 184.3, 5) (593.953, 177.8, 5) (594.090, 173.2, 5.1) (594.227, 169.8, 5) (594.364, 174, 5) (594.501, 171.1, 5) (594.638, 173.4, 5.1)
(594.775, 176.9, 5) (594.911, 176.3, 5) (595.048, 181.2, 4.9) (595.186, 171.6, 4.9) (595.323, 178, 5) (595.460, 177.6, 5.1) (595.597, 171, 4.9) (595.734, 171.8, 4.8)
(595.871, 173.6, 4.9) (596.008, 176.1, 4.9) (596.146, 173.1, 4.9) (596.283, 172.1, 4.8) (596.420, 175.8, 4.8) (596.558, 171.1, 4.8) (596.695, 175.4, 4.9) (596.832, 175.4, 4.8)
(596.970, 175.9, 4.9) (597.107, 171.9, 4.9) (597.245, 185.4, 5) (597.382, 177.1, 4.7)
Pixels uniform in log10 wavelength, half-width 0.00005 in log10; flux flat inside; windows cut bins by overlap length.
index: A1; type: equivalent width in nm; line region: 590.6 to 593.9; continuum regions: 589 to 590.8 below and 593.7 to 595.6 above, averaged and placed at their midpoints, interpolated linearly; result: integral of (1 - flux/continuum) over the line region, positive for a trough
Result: -0.091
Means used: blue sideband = 166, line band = 175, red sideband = 175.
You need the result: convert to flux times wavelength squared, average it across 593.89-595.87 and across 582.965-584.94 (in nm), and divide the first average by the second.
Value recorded 1.03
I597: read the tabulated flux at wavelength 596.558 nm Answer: 171.1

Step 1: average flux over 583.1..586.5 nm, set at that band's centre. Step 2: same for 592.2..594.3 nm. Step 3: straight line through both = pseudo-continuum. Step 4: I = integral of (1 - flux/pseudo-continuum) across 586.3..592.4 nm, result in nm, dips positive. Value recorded 0.11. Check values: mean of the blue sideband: 175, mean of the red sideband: 175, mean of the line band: 172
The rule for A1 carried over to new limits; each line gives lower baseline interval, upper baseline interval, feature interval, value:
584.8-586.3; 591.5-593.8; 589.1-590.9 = 0.06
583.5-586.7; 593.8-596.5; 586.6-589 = 0.01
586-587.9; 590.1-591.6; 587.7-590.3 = 0.16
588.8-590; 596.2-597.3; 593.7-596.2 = -0.07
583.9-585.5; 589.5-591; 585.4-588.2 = -0.02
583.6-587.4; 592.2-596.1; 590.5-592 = 0.00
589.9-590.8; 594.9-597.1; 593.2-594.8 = 0.00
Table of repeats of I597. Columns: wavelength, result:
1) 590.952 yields 175.8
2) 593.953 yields 177.8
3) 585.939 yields 169.3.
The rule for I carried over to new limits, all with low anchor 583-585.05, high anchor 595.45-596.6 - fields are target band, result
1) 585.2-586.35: 0.03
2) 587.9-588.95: 0.02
